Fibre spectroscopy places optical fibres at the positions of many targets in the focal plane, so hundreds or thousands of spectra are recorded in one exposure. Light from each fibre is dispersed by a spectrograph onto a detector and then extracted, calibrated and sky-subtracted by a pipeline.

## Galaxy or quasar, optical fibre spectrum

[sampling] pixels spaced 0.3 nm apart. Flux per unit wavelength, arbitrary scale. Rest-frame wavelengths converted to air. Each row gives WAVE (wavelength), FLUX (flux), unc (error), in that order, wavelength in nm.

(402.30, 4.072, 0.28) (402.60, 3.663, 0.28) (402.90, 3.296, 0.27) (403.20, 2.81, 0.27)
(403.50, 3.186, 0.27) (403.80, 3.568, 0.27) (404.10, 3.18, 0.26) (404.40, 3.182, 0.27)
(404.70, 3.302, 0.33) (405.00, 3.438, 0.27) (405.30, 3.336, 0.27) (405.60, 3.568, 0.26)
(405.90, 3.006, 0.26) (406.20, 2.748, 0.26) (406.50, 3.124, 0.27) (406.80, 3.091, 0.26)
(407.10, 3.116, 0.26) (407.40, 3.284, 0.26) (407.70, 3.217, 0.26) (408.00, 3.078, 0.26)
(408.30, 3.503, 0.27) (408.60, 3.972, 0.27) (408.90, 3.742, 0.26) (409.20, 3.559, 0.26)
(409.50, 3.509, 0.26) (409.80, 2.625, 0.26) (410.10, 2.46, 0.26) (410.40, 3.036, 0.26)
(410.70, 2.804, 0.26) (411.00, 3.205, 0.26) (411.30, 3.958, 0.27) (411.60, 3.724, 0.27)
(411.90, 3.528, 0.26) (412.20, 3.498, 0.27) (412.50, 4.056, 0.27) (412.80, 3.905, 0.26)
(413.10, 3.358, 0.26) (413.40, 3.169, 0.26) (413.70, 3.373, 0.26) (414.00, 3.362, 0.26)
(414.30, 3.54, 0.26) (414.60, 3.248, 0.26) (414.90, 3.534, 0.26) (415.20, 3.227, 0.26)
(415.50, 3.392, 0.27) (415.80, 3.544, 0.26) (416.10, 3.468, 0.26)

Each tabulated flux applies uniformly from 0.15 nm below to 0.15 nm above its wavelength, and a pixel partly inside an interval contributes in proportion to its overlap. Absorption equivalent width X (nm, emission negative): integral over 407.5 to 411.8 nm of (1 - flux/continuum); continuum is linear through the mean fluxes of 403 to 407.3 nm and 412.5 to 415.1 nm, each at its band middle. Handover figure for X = 0.02 nm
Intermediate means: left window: 3.19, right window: 3.47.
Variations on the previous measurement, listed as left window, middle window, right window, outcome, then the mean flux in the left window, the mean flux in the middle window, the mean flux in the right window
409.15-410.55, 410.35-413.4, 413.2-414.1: -0.331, 3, 3.51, 3.3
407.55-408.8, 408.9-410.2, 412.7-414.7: 0.114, 3.45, 3.14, 3.41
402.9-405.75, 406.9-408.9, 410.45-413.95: -0.002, 3.29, 3.38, 3.49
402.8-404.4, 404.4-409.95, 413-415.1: -0.048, 3.2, 3.29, 3.37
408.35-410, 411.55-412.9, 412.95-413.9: -0.159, 3.45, 3.74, 3.3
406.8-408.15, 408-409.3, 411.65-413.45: -0.143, 3.16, 3.63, 3.62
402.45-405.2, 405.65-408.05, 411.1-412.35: 0.230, 3.29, 3.1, 3.66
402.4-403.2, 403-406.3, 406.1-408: 0.046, 3.39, 3.22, 3.1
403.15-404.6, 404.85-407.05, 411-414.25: 0.077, 3.22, 3.18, 3.57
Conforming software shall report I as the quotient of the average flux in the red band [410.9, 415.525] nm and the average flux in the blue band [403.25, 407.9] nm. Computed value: 1.09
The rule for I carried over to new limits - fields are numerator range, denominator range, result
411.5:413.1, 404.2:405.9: 1.11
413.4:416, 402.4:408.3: 1.05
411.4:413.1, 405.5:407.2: 1.20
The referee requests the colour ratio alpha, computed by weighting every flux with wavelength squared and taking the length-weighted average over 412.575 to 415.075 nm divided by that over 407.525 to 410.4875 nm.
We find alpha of 1.08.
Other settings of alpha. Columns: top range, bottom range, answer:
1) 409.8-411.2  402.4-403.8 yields 0.91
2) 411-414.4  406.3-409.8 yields 1.09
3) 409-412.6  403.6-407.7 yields 1.06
